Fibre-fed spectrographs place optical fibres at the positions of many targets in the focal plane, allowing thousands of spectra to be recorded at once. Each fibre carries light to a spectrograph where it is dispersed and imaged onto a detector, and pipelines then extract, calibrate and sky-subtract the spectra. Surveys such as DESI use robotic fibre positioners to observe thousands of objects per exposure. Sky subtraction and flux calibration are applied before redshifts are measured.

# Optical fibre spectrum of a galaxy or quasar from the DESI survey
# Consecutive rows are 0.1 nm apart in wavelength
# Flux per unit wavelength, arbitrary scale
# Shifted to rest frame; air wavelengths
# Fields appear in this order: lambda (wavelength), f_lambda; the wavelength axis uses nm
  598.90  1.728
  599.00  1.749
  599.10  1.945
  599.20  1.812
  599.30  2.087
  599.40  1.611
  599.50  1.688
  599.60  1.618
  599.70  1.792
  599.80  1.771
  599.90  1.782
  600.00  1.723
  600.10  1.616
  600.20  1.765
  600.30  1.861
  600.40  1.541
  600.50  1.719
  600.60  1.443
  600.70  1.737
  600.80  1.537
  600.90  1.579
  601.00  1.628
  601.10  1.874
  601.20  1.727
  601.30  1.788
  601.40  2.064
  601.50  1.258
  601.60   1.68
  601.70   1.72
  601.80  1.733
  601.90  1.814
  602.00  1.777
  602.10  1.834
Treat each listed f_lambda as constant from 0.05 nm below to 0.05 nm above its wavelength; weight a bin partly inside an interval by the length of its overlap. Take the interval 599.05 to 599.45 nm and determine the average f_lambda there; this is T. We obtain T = 1.86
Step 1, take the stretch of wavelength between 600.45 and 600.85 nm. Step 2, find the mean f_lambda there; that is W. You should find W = 1.61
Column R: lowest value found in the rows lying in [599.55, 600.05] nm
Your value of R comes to 1.618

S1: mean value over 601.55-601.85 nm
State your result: 1.71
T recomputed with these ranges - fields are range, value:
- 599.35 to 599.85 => 1.7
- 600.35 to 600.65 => 1.57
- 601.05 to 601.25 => 1.8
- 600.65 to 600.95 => 1.62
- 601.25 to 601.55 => 1.7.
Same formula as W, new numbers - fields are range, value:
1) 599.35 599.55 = 1.65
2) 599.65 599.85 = 1.78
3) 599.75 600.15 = 1.72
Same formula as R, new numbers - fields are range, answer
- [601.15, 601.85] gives 1.258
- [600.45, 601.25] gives 1.443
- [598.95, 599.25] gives 1.749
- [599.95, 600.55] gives 1.541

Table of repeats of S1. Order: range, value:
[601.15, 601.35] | 1.76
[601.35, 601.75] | 1.68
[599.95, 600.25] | 1.7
